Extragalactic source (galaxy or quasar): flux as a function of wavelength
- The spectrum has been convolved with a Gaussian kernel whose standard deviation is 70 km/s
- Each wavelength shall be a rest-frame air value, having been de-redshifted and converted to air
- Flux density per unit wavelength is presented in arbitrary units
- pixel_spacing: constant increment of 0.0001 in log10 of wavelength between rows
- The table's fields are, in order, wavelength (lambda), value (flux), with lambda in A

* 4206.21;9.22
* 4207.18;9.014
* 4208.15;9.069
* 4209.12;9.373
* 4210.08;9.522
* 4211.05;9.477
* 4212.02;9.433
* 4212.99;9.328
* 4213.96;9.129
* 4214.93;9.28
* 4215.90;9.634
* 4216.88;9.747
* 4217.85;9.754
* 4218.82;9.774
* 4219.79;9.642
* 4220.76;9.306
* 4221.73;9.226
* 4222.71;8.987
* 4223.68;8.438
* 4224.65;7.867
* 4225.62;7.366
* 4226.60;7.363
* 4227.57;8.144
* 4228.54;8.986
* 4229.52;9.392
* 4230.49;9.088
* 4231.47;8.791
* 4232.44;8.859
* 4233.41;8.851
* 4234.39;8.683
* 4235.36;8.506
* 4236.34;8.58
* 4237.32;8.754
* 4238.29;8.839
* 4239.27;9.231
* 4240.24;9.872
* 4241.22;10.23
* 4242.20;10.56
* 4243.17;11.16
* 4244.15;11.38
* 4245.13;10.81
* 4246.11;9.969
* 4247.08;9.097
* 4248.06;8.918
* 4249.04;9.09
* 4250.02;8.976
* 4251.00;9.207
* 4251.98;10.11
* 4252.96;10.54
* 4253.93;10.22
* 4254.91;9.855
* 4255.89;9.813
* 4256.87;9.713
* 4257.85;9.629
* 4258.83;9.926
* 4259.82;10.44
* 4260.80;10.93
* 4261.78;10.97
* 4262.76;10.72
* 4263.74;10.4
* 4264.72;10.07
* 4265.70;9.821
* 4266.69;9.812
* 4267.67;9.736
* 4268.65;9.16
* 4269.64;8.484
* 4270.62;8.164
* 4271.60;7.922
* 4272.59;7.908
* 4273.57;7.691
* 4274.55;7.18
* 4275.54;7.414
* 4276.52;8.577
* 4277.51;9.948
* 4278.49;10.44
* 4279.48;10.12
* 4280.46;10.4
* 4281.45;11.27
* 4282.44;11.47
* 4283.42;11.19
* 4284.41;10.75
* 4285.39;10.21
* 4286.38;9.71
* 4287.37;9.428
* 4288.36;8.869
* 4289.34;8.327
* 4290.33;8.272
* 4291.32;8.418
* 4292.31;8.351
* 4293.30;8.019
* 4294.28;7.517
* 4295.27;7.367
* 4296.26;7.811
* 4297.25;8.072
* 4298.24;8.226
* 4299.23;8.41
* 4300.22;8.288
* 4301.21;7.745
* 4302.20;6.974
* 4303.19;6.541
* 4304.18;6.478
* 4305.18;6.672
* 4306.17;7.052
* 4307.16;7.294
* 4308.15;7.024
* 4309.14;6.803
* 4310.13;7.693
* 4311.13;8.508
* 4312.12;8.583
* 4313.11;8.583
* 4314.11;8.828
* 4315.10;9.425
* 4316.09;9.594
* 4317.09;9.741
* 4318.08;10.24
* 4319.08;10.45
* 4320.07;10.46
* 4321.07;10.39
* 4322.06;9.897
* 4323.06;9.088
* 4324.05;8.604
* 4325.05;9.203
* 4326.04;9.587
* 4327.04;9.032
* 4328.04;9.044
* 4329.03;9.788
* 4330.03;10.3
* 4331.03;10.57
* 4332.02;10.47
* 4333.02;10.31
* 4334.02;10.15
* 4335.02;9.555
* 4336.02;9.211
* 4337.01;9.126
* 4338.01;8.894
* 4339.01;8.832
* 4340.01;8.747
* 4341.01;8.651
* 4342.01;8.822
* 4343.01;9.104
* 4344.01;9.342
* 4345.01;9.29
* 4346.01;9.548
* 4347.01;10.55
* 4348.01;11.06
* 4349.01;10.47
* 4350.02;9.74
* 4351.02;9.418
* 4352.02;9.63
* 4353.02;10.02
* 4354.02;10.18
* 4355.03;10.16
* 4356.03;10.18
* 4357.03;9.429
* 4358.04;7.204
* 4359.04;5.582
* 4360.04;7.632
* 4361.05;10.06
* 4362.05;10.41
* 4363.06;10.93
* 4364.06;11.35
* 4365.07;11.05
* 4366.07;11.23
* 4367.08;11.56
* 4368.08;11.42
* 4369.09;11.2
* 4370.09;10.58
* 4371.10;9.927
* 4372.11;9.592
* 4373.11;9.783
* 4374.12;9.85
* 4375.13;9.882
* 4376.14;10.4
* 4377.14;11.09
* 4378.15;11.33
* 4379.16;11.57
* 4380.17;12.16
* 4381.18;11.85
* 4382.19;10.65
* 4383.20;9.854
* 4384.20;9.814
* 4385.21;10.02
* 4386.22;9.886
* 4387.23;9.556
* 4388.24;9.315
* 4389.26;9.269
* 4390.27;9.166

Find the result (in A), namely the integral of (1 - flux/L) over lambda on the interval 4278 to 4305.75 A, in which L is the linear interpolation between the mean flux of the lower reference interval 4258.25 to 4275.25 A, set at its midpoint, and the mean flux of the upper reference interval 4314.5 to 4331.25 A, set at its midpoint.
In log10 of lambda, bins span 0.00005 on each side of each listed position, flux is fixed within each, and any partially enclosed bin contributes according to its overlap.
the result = 2.2 A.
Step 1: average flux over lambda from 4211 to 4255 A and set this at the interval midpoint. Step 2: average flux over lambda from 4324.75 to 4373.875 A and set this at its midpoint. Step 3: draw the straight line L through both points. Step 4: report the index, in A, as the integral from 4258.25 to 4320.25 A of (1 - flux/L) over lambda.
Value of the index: 4.08 A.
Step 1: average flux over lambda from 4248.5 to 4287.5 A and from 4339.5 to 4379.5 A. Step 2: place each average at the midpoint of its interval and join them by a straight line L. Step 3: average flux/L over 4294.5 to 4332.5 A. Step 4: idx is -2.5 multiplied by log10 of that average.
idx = 0.138 mag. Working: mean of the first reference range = 9.69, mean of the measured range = 8.65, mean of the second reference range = 9.94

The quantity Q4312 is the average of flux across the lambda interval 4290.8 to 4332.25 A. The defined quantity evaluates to 8.59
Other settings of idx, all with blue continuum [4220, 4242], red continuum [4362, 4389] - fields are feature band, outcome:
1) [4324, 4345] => 0.08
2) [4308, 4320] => 0.11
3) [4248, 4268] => -0.09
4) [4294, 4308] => 0.28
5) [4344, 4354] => 0.03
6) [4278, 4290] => -0.08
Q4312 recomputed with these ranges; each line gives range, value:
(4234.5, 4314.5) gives 9.06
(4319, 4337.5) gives 9.74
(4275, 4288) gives 10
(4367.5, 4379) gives 10.5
